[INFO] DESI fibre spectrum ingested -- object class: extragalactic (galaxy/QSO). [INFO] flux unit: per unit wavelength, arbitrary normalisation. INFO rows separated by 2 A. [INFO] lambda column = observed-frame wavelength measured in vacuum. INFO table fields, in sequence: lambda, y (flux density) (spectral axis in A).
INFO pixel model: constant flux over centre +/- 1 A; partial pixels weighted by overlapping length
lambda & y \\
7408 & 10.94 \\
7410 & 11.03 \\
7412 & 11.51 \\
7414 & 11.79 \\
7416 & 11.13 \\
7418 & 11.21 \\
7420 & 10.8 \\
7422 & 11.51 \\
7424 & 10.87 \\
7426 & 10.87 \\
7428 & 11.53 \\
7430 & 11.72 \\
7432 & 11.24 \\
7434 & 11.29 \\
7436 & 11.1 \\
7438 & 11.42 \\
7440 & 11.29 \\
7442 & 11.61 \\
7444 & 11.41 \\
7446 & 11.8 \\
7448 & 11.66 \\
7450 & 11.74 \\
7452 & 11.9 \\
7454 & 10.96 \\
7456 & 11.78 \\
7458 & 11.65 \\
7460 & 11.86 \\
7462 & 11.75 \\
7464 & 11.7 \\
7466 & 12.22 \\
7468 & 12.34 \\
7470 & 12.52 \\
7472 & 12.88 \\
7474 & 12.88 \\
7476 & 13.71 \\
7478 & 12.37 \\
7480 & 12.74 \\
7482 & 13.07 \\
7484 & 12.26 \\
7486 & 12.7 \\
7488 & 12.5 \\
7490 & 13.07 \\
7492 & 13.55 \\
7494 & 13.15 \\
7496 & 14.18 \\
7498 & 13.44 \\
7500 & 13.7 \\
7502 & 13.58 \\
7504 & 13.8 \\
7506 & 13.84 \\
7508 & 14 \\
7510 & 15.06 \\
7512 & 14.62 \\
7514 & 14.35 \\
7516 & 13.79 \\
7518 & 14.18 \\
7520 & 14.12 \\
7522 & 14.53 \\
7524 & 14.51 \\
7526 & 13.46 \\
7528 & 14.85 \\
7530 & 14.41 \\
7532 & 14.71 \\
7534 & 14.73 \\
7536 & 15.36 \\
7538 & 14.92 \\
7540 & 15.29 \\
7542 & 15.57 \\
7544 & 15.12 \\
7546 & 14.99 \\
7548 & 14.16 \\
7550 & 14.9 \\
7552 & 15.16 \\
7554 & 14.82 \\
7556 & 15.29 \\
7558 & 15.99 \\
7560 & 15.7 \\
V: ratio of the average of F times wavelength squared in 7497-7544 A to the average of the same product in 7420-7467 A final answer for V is 1.28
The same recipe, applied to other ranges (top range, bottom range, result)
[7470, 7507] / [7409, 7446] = 1.18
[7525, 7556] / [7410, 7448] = 1.35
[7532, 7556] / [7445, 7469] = 1.30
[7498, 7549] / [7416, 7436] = 1.32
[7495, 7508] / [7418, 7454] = 1.23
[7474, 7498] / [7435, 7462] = 1.14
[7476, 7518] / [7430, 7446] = 1.21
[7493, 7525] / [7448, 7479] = 1.17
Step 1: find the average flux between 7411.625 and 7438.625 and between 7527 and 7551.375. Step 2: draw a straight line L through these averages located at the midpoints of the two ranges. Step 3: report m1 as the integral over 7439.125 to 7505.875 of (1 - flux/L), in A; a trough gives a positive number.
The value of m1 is 1.6 A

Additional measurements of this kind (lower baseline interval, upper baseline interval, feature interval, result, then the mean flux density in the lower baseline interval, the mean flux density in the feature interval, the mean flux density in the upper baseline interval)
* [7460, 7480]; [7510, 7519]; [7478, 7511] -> 0.3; 12.5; 13.4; 14.3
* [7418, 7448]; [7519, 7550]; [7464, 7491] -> 0.3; 11.3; 12.7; 14.7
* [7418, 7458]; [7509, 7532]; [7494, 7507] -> -0.1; 11.4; 13.7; 14.4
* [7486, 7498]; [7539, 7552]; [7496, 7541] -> -0.6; 13.3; 14.3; 15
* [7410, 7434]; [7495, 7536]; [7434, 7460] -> 1.1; 11.3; 11.5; 14.2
